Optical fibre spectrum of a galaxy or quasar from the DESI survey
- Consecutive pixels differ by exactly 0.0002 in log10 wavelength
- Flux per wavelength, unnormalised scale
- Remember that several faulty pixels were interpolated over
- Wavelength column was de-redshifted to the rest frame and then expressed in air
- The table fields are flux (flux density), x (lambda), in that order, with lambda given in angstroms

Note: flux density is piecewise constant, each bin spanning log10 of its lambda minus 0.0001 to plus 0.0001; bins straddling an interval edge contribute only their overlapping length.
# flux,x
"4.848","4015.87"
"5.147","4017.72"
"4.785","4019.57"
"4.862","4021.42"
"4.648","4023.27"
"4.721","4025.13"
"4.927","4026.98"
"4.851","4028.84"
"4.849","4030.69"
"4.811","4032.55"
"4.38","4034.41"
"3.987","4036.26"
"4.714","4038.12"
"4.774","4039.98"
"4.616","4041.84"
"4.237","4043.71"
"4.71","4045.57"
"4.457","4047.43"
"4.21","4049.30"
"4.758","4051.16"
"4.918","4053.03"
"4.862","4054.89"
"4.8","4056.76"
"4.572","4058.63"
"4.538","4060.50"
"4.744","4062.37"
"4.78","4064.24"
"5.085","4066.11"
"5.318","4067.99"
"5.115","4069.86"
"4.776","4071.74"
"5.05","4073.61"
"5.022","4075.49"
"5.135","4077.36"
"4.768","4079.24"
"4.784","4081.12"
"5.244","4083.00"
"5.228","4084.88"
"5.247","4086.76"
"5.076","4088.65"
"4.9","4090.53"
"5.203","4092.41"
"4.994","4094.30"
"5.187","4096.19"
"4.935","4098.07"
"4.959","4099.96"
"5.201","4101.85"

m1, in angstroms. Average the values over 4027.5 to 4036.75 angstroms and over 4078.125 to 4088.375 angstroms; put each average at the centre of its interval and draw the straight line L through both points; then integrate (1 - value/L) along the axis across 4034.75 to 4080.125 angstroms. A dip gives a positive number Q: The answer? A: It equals 0.87 angstroms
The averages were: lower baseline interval 4.62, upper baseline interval 5.05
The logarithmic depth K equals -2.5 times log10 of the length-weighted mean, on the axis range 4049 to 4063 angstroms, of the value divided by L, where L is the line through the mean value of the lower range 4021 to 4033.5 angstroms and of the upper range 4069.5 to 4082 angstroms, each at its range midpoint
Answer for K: 0.043 mag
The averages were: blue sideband 4.8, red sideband 4.94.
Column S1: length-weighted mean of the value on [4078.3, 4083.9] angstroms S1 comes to 4.93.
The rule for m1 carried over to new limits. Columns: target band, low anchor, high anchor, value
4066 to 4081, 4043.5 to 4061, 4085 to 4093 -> -0.3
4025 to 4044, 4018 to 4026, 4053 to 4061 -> 0.5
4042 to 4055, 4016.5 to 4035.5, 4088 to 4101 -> 0.8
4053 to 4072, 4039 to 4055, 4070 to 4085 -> -0.2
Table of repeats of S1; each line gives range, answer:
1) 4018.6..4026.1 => 4.76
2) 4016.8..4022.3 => 4.93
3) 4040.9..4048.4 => 4.5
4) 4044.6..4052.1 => 4.53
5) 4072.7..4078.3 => 5.07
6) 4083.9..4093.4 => 5.13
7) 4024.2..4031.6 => 4.84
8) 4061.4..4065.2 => 4.77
